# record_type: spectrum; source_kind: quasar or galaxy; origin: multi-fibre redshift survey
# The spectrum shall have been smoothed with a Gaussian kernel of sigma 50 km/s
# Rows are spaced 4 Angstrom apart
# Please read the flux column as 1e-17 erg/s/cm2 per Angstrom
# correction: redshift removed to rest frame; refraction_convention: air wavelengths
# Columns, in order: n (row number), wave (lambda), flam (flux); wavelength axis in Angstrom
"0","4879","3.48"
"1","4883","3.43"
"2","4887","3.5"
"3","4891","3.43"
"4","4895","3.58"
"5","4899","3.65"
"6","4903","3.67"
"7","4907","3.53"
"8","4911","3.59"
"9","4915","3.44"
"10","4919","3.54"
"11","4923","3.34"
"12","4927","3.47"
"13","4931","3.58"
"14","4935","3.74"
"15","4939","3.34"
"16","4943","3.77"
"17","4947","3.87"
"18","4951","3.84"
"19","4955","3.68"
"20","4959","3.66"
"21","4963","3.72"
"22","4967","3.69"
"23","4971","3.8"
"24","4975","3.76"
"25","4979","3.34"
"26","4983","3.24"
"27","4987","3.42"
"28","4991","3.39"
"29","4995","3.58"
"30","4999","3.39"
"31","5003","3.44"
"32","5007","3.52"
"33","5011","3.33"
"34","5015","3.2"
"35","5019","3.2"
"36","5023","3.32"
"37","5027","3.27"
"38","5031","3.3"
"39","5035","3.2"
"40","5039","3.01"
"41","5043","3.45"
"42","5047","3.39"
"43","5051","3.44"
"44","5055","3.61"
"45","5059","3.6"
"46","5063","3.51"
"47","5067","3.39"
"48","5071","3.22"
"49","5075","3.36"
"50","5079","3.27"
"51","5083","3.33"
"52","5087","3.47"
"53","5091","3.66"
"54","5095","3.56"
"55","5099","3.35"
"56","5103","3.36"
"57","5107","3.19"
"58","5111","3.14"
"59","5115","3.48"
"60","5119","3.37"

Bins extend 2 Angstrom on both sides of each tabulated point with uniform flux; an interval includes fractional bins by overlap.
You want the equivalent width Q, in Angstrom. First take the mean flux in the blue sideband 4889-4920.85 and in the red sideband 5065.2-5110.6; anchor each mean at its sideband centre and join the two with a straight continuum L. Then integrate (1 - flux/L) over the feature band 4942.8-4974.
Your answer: -2.25 Angstrom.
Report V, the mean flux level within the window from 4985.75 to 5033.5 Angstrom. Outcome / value 3.36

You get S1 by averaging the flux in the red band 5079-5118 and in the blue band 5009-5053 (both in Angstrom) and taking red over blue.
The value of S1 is 1.03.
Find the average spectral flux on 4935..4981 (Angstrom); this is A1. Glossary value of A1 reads 3.68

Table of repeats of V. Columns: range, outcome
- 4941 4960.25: 3.77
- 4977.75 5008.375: 3.41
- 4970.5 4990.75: 3.48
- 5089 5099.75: 3.54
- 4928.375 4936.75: 3.64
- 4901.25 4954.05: 3.6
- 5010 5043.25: 3.24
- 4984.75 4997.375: 3.46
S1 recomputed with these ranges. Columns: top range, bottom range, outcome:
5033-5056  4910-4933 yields 0.96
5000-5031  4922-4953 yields 0.92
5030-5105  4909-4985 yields 0.94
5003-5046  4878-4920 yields 0.93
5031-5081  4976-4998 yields 0.99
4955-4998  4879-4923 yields 1.01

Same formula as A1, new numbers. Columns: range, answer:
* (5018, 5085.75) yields 3.35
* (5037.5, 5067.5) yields 3.43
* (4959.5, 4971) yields 3.72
